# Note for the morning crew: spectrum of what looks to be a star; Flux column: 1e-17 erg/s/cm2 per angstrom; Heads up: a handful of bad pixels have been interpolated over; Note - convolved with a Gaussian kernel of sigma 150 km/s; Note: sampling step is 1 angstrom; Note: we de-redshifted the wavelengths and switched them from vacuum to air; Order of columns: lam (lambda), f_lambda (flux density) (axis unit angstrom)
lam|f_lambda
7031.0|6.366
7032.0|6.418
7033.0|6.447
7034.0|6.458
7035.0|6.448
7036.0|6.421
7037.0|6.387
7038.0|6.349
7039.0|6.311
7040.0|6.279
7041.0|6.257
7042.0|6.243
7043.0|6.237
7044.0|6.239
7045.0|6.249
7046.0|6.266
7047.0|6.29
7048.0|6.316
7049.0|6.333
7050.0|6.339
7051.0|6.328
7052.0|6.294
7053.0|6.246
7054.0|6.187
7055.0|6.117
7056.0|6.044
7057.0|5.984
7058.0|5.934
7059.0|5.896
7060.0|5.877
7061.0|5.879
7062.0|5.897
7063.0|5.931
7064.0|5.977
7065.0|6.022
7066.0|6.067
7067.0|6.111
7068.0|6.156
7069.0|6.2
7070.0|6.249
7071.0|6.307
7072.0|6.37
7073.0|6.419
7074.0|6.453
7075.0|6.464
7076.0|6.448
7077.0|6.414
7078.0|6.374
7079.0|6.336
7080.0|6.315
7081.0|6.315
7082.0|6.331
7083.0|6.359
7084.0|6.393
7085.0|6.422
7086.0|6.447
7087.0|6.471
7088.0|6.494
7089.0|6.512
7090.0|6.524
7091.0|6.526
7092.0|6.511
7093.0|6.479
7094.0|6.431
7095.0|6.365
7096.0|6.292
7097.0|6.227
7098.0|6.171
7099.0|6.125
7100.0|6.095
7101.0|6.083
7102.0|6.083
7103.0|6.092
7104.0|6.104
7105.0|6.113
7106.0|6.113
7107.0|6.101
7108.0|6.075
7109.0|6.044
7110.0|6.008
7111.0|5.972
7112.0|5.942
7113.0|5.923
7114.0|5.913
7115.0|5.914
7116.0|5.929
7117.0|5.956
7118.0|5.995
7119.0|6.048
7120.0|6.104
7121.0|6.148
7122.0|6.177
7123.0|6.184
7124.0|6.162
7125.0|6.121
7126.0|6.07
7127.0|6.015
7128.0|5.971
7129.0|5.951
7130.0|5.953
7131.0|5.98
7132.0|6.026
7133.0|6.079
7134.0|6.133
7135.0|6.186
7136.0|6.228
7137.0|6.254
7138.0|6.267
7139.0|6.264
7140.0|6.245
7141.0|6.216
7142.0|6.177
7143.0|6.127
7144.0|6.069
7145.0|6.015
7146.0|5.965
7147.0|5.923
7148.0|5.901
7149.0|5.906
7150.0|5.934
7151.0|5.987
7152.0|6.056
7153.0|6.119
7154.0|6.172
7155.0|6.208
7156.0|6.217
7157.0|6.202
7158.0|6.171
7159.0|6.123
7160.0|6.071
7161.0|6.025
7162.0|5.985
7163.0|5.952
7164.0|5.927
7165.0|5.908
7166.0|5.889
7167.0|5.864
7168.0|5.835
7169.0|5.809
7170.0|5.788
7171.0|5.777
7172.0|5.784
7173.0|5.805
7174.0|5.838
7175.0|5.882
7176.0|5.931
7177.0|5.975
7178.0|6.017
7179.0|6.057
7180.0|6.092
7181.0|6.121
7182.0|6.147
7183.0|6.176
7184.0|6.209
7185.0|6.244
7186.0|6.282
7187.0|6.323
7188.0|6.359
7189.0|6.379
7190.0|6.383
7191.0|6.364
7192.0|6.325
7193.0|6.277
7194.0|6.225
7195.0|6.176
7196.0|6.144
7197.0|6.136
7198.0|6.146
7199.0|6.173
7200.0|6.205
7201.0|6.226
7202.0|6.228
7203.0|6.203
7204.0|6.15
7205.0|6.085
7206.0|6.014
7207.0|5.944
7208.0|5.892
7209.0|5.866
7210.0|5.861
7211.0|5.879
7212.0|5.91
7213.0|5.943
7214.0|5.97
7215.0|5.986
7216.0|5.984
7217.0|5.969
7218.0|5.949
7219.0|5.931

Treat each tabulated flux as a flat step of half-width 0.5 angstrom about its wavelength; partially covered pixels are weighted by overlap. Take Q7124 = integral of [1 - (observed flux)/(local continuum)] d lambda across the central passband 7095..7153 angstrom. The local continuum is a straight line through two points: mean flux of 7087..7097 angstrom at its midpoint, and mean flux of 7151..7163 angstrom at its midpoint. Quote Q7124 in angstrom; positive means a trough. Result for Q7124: 1.9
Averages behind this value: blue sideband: 6.45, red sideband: 6.11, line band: 6.08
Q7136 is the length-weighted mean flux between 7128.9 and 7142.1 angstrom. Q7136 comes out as 6.14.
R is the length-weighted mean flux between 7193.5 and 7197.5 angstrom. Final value 6.17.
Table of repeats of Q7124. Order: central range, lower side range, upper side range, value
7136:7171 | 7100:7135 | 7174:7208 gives 0.33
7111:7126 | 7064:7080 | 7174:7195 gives 0.49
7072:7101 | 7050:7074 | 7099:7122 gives -1.42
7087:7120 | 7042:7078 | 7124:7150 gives -0.20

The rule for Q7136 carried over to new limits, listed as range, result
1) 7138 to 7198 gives 6.08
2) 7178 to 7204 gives 6.22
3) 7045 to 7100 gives 6.26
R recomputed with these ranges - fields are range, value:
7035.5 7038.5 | 6.39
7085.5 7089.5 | 6.48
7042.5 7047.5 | 6.26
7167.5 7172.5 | 5.8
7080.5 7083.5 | 6.34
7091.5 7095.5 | 6.45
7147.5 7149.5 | 5.9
